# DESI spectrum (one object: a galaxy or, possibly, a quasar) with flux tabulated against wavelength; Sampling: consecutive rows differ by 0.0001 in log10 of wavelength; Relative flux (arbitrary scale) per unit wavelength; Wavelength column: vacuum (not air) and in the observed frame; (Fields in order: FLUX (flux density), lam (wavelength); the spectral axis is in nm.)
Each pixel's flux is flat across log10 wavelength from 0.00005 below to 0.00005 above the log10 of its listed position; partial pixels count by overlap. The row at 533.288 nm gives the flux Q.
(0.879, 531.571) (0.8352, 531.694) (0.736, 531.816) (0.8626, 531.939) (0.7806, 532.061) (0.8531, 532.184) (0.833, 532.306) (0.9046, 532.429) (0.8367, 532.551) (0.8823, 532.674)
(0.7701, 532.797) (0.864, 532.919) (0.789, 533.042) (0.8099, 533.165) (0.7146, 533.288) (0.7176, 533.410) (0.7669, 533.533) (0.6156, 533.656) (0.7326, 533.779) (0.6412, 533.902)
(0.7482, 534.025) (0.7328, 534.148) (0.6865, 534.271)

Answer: 0.7146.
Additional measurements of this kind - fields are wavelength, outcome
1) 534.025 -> 0.7482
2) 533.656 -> 0.6156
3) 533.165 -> 0.8099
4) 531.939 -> 0.8626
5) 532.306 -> 0.833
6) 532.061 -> 0.7806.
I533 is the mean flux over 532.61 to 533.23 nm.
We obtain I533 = 0.822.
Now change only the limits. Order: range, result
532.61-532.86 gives 0.827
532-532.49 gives 0.843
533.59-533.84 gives 0.675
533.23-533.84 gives 0.71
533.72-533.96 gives 0.687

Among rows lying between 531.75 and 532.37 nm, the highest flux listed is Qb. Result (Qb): 0.8626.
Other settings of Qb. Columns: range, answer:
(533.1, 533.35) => 0.8099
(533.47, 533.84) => 0.7669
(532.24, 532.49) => 0.9046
